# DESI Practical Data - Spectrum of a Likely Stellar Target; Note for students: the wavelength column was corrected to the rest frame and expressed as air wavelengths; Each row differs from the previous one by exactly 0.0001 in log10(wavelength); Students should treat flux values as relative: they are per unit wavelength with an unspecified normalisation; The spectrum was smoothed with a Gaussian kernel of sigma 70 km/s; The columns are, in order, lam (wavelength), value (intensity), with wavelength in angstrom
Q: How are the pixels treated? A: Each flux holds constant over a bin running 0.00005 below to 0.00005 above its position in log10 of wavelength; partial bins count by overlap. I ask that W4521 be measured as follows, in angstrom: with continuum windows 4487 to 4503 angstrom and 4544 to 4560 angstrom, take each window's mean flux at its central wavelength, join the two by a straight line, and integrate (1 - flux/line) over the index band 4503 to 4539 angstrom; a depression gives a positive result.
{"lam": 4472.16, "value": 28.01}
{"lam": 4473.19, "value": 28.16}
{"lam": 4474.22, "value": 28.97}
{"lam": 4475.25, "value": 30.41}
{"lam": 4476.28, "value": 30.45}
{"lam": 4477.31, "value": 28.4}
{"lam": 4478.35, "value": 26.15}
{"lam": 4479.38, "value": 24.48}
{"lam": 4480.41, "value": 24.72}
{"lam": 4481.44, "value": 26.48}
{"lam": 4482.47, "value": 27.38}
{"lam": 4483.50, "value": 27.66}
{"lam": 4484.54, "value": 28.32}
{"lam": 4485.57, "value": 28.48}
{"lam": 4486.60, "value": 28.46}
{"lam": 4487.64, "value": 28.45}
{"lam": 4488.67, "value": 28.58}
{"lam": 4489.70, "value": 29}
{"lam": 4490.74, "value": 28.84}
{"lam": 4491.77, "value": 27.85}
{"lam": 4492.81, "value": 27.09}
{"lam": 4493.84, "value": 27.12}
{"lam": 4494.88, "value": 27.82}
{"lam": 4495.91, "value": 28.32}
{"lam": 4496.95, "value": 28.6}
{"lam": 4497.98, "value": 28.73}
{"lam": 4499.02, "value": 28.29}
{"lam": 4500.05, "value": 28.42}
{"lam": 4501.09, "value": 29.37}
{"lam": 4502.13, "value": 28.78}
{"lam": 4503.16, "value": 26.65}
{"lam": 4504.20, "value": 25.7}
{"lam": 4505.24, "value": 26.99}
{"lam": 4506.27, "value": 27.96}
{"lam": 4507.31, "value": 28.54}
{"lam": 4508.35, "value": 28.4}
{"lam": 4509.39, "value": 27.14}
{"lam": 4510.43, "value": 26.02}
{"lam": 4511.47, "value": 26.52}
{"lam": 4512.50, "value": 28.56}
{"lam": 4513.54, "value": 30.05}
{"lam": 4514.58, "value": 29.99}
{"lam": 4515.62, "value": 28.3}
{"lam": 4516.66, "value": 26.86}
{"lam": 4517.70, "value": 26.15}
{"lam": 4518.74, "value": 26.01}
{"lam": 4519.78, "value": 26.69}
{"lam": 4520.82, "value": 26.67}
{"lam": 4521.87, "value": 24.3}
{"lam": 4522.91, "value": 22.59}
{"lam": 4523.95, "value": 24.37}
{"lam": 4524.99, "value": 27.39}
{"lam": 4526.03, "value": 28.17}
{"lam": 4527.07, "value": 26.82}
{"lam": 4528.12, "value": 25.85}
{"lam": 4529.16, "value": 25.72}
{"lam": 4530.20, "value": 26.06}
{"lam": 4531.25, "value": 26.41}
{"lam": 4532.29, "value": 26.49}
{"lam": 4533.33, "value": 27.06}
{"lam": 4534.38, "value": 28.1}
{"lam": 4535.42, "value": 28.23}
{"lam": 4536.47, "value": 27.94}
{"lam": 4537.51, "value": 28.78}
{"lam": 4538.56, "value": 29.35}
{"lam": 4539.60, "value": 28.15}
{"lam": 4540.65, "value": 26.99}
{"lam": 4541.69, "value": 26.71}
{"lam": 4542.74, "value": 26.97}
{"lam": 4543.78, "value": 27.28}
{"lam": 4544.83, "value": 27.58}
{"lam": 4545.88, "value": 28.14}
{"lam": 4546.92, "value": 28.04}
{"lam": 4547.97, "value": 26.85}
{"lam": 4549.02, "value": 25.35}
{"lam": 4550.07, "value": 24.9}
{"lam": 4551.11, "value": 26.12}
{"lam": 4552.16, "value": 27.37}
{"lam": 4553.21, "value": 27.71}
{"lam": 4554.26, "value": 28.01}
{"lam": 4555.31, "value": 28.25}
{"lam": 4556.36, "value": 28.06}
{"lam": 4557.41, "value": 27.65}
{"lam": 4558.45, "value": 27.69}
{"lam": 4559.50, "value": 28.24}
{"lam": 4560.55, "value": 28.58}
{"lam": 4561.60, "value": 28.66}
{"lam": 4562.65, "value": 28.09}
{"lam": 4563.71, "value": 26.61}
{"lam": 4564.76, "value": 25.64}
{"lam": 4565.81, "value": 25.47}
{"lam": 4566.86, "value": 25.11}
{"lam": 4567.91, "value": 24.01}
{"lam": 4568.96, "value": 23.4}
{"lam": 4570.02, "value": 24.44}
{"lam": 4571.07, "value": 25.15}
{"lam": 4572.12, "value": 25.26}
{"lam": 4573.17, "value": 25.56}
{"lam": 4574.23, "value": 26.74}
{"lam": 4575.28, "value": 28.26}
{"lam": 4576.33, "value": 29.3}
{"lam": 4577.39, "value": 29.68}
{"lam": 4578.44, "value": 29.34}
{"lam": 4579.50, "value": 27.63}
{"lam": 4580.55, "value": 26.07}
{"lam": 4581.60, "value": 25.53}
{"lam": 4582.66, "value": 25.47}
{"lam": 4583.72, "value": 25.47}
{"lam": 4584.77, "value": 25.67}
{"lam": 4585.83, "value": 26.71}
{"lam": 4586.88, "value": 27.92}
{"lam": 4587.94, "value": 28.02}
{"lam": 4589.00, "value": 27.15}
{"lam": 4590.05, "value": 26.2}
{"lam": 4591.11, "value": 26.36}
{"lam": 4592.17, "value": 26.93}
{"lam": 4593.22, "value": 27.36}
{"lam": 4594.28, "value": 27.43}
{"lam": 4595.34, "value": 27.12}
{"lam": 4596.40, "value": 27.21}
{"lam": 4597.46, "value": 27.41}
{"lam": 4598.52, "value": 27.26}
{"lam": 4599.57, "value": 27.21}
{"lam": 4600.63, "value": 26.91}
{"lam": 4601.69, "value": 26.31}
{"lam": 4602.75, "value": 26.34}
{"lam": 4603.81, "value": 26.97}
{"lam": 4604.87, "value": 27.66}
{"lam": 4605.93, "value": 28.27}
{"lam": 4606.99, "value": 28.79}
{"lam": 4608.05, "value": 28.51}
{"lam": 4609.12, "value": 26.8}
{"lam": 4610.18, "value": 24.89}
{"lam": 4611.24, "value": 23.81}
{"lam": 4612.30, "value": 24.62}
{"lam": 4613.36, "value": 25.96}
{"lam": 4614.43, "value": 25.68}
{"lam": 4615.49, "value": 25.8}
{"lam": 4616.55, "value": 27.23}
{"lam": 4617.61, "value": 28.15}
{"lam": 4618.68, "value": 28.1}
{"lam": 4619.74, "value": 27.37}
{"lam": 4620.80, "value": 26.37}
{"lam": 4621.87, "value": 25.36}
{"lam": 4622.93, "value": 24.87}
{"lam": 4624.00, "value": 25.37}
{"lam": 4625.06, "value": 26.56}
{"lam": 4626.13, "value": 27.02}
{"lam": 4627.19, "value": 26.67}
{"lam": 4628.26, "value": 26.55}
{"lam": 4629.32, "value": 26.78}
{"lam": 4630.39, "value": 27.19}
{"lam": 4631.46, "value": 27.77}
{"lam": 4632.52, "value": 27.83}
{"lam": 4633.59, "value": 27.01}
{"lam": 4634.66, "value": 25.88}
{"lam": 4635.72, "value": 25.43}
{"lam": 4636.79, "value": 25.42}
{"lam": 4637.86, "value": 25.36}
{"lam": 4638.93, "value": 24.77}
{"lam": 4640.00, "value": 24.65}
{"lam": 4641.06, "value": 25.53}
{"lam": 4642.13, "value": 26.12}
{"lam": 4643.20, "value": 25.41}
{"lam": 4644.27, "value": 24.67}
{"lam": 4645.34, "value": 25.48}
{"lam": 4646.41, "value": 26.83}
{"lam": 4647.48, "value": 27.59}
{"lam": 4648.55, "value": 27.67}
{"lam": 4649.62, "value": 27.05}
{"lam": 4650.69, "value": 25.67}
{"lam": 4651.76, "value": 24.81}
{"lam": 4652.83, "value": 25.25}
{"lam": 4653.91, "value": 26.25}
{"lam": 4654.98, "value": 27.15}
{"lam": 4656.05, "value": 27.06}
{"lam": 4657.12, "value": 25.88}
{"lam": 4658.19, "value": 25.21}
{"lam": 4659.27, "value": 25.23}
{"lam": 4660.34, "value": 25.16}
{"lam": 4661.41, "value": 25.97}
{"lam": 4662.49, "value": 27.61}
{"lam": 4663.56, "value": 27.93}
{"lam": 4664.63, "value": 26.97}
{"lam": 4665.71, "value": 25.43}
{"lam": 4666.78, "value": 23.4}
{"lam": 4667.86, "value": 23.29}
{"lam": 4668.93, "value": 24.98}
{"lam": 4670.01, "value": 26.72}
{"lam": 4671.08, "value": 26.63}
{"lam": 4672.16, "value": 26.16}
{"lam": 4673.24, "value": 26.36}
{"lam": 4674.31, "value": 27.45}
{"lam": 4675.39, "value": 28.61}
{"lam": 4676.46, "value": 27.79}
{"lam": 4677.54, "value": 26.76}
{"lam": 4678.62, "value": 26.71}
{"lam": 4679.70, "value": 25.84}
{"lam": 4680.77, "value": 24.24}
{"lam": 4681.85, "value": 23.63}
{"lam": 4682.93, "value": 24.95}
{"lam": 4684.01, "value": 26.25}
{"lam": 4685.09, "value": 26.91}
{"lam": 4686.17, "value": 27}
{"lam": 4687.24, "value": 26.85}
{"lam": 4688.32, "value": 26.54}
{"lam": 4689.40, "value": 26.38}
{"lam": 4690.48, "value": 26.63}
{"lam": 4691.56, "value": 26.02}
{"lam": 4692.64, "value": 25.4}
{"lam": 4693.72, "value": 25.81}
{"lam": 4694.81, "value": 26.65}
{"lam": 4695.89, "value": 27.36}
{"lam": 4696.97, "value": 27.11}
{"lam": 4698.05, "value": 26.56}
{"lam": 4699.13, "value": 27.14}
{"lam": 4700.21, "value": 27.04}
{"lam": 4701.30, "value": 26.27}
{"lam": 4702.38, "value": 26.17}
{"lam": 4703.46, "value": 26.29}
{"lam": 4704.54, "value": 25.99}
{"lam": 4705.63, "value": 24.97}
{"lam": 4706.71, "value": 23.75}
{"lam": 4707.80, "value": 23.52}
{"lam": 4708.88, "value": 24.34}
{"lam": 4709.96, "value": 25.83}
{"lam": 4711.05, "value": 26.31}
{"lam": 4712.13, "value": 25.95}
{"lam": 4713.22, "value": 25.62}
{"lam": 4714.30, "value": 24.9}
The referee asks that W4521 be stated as 1.05 angstrom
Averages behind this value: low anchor 28.3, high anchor 27.3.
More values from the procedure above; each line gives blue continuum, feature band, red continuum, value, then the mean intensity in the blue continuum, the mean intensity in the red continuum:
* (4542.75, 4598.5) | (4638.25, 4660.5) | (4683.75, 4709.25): 0.45 angstrom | 26.9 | 26.1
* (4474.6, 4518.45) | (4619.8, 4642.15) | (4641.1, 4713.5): 0.32 angstrom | 27.9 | 26.1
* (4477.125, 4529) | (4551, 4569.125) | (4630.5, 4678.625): -0.08 angstrom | 27.3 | 26.2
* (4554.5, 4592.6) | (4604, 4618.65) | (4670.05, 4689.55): -0.02 angstrom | 26.8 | 26.4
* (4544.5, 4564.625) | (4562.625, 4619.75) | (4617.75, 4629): 0.60 angstrom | 27.4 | 26.5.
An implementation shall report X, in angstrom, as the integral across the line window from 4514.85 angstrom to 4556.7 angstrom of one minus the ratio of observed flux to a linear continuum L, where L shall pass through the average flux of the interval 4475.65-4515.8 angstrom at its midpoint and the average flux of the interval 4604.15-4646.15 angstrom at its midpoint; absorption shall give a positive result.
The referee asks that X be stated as 0.7 angstrom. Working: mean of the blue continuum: 27.9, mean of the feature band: 26.9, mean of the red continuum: 26.3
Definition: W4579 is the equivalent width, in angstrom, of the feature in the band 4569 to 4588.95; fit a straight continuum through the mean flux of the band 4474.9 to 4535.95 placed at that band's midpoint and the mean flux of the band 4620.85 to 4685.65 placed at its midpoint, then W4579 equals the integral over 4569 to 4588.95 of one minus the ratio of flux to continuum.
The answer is 0.0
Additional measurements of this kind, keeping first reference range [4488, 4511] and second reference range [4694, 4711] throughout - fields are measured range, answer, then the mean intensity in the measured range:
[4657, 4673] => 0.3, 25.8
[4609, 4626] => 0.4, 26.1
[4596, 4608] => -0.2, 27.4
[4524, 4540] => 0.2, 27.3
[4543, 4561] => 0.0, 27.4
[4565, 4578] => 0.6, 26.1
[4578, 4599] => 0.1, 26.9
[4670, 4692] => -0.2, 26.4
